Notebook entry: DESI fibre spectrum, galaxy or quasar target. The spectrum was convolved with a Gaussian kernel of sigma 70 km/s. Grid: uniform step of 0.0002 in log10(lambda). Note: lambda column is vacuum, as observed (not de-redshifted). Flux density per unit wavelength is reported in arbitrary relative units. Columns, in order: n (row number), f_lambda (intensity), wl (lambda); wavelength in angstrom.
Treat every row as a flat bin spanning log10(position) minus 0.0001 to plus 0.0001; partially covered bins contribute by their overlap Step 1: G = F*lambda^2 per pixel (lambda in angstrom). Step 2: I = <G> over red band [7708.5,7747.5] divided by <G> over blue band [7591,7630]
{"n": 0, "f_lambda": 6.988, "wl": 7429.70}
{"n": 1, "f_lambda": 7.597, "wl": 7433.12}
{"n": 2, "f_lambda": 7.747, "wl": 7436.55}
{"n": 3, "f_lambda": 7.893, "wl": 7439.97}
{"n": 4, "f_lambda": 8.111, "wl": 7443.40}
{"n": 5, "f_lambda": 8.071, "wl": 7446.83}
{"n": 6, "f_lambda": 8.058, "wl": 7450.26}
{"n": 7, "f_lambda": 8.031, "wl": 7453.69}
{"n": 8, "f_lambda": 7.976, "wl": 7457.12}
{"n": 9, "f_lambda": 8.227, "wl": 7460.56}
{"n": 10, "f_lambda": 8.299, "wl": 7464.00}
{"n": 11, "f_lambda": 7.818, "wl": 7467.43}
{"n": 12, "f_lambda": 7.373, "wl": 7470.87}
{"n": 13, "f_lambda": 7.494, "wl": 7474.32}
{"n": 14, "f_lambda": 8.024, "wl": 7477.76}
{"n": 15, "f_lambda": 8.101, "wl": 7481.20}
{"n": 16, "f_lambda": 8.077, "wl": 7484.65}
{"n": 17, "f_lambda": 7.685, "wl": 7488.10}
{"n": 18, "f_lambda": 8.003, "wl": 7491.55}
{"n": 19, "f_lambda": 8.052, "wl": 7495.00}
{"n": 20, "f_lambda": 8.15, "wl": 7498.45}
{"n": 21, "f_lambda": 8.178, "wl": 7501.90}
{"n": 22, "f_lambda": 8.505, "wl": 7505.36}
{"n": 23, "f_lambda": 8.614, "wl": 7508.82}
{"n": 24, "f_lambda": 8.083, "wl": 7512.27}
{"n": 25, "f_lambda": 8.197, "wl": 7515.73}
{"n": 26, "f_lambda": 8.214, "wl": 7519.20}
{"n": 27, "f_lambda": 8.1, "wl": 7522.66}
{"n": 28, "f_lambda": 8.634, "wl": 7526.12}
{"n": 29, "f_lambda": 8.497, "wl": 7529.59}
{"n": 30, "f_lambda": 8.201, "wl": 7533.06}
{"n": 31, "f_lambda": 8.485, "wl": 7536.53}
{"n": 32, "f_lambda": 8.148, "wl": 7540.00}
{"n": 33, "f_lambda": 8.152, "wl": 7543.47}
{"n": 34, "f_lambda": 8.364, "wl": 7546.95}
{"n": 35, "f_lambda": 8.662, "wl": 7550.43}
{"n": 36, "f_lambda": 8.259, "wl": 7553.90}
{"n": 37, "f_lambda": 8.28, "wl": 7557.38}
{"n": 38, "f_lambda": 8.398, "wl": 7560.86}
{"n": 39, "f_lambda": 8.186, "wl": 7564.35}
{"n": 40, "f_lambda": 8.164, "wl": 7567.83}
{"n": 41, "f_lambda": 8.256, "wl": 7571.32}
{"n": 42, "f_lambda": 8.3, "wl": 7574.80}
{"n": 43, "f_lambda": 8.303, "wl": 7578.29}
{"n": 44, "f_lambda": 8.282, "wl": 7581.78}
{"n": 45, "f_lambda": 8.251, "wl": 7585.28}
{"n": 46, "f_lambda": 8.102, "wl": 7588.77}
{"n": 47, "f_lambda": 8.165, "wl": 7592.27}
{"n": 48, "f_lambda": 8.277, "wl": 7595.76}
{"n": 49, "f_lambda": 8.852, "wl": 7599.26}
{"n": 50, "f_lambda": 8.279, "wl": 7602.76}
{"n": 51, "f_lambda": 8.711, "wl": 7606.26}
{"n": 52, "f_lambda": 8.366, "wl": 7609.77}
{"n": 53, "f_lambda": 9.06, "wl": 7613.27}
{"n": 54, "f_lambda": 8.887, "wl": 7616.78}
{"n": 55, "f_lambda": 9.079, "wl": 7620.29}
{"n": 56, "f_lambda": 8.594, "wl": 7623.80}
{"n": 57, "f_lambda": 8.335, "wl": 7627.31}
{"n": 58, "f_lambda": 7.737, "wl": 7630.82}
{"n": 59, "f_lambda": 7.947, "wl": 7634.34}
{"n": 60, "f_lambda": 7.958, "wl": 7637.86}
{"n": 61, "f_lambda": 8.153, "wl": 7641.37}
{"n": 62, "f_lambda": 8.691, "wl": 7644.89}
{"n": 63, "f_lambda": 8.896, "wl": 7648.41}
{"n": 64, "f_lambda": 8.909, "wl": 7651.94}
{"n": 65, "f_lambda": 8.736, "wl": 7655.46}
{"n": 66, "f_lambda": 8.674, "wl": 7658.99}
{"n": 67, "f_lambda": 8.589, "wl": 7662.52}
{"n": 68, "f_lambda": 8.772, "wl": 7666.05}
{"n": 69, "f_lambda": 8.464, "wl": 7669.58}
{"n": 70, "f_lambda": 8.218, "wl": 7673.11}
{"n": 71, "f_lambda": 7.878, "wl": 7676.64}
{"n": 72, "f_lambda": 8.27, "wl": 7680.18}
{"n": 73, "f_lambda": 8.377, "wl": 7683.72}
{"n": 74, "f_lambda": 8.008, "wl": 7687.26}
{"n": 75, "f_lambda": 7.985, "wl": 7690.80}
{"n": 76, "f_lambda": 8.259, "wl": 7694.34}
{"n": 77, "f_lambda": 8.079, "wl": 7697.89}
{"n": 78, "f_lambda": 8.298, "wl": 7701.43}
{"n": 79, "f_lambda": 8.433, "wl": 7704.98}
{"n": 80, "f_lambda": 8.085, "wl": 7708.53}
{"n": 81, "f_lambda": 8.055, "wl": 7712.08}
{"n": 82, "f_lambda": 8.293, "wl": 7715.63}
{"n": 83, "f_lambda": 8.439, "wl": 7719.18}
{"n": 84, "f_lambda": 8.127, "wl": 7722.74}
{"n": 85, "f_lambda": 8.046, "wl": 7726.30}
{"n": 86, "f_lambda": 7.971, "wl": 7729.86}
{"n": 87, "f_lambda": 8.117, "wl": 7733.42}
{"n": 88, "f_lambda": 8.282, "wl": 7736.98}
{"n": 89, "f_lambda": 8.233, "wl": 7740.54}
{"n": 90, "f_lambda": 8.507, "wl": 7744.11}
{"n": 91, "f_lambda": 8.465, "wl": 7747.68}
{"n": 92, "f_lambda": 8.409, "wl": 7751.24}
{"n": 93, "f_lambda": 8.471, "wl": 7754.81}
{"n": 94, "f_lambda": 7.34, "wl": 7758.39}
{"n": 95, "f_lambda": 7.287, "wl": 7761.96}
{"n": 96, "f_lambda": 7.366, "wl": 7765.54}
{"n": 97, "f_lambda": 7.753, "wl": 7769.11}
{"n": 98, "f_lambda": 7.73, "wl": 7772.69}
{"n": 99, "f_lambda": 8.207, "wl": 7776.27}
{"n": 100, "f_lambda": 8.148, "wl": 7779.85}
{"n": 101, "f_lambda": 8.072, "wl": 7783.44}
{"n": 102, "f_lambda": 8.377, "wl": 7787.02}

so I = 0.99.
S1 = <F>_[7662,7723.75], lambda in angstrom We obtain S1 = 8.25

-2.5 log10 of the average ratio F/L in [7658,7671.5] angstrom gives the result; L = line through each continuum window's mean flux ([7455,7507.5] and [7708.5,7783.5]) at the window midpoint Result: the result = -0.07 mag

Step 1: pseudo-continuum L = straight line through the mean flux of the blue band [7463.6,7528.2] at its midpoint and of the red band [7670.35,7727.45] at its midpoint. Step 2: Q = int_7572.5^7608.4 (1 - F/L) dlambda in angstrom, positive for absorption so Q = -1.0 angstrom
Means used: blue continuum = 8.08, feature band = 8.35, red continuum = 8.18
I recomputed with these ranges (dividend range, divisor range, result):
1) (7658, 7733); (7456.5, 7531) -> 1.07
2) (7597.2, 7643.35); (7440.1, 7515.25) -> 1.09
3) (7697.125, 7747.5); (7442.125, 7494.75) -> 1.10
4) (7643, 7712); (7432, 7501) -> 1.12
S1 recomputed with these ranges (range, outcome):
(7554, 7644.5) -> 8.36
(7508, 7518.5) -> 8.26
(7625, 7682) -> 8.39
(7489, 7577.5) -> 8.28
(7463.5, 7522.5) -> 8.05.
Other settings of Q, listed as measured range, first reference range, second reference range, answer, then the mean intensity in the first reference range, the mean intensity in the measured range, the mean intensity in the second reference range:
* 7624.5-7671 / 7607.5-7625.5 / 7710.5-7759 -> 1.0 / 8.79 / 8.45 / 8.22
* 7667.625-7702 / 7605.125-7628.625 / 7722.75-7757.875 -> 1.1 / 8.72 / 8.18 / 8.24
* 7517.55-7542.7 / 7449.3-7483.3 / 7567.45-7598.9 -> -0.6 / 7.94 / 8.32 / 8.26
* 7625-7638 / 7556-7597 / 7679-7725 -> 0.3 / 8.25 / 8.02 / 8.21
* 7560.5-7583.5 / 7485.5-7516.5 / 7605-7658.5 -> 0.3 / 8.16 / 8.26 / 8.54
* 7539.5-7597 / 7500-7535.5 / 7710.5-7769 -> 0.0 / 8.32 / 8.27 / 8.08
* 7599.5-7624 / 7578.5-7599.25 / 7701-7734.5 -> -1.4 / 8.27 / 8.73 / 8.18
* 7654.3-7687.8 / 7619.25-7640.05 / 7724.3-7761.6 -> -0.8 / 8.25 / 8.41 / 8.15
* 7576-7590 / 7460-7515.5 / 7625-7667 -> 0.1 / 8.04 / 8.24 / 8.45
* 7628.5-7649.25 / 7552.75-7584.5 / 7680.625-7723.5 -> 0.1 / 8.27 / 8.21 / 8.21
